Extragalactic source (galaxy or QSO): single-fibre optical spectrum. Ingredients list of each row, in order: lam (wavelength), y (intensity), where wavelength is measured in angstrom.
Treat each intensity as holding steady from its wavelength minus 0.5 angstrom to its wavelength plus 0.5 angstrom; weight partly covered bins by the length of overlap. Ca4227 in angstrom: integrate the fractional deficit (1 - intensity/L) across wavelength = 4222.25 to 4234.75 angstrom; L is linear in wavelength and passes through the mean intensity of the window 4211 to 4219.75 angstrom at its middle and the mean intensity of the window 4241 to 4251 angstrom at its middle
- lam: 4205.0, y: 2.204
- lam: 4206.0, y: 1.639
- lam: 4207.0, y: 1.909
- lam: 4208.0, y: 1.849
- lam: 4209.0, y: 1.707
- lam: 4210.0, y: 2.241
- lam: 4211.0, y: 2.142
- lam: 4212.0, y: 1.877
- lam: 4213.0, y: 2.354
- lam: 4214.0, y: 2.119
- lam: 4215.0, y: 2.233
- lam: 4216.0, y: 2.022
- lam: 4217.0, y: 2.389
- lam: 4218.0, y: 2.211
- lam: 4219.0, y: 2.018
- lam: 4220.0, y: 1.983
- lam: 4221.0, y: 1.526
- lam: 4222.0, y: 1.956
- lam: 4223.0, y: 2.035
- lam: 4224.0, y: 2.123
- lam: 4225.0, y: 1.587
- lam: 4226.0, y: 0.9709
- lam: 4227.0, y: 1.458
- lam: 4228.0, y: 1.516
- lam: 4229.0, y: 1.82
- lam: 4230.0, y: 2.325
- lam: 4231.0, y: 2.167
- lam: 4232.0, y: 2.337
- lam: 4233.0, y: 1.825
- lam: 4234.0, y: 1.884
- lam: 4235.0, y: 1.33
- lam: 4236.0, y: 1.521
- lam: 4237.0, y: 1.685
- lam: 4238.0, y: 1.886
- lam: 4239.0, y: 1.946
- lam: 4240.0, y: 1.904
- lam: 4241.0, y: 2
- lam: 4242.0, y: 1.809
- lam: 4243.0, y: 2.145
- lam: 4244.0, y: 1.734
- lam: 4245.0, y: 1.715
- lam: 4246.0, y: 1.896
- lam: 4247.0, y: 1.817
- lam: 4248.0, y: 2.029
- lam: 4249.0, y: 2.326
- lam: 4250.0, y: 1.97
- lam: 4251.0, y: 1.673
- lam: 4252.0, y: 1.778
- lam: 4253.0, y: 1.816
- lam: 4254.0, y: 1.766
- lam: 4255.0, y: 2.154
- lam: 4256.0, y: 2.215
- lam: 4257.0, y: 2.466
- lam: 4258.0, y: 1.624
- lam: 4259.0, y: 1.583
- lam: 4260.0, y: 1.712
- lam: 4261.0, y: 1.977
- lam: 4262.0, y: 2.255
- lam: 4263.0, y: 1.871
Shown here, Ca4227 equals 1.35 angstrom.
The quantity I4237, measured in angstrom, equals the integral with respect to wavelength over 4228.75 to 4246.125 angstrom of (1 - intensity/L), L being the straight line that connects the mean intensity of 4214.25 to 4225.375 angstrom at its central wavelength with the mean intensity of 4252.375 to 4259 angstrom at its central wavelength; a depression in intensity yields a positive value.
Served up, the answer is 0.9 angstrom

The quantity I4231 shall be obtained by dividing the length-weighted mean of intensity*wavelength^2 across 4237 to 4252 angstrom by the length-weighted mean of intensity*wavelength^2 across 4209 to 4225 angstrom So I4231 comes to 0.9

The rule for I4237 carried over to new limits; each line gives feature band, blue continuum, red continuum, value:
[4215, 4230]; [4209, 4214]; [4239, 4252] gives 1.4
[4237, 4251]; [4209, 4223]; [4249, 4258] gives 0.6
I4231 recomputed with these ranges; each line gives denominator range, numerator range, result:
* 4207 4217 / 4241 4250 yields 0.95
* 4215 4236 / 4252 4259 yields 1.06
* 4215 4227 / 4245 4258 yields 1.06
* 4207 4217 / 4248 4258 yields 0.98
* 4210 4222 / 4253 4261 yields 0.94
